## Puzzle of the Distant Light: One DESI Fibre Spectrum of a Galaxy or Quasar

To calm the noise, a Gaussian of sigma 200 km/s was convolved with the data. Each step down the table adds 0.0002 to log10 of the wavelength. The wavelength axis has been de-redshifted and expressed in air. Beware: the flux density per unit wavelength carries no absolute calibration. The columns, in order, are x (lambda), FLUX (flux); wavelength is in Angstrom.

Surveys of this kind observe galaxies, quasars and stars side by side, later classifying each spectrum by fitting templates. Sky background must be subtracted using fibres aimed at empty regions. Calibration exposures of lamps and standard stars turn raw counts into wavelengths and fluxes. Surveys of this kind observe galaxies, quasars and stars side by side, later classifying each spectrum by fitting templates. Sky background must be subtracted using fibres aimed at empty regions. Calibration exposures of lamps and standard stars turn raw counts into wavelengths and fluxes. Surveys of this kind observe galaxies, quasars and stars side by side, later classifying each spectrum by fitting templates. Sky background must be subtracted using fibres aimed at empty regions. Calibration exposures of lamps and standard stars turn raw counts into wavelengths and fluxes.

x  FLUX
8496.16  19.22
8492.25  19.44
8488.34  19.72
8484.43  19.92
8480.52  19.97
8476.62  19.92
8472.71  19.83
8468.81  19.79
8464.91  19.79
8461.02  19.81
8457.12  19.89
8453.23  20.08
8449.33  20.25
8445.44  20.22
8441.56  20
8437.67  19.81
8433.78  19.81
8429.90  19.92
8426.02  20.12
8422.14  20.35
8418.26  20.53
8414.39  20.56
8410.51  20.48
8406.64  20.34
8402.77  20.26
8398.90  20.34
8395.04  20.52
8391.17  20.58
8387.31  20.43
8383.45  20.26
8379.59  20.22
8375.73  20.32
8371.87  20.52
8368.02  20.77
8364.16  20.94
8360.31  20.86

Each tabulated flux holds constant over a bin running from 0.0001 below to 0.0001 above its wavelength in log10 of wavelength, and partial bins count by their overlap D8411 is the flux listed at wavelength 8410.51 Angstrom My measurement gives 20.48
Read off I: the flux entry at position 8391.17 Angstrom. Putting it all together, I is 20.58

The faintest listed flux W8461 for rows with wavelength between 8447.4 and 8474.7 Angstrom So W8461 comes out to 19.79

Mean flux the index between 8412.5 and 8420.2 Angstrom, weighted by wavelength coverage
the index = 20.6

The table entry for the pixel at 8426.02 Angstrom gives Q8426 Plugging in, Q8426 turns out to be 20.12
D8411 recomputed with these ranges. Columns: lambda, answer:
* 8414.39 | 20.56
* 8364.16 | 20.94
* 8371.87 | 20.52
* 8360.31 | 20.86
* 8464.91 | 19.79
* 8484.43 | 19.92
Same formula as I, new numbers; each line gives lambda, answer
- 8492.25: 19.44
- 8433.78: 19.81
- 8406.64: 20.34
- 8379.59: 20.22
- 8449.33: 20.25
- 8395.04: 20.52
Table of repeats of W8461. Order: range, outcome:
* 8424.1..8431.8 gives 19.92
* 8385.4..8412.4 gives 20.26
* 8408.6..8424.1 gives 20.35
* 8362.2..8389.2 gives 20.22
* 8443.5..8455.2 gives 20.08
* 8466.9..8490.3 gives 19.72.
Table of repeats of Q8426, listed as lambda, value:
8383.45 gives 20.26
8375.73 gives 20.32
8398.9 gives 20.34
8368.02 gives 20.77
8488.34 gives 19.72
